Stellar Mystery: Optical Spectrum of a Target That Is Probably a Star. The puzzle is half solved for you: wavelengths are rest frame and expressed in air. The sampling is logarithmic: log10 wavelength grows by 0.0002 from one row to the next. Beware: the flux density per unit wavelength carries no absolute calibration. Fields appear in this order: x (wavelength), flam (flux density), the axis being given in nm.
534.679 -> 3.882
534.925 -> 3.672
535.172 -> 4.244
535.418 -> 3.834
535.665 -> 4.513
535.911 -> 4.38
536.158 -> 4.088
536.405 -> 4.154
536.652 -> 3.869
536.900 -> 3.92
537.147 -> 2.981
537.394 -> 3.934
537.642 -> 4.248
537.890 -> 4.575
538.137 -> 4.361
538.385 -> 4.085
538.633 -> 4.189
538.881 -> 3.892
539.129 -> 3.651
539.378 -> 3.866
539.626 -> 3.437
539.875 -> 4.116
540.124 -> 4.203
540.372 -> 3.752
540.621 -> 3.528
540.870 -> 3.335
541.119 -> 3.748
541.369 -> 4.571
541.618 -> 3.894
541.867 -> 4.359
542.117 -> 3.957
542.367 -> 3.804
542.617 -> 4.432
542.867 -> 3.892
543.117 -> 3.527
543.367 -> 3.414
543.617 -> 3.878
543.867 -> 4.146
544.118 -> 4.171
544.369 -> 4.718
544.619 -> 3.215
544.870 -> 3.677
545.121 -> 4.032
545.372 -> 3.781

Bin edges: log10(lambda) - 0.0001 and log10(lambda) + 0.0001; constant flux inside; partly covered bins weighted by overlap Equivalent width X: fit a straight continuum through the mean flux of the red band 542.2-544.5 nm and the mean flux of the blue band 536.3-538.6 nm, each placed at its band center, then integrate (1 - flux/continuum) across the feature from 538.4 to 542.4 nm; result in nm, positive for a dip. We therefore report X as 0.106 nm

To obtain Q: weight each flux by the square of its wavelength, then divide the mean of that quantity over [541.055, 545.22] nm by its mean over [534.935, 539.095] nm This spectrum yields 1.0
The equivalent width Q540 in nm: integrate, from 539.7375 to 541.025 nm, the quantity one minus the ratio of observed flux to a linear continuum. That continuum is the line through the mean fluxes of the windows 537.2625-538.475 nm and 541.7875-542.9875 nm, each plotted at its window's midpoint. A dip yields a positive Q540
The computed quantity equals 0.11 nm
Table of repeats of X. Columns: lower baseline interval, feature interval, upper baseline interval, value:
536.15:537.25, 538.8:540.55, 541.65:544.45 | 0.03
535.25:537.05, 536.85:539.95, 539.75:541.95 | 0.06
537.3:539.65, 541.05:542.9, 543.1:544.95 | -0.08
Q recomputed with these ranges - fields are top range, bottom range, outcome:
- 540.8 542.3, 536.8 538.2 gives 1.02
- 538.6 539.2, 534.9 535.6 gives 0.99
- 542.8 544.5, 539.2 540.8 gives 1.06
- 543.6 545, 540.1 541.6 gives 1.05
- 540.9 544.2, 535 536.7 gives 0.98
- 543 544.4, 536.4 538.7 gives 1.00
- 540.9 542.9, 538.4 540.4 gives 1.05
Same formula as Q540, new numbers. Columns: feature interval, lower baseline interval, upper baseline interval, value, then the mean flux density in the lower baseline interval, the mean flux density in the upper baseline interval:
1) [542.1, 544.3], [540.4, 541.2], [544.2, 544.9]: -0.09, 3.55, 3.92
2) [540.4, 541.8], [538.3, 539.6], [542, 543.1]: 0.04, 3.89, 3.97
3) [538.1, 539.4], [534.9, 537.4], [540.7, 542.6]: -0.01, 3.98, 3.97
